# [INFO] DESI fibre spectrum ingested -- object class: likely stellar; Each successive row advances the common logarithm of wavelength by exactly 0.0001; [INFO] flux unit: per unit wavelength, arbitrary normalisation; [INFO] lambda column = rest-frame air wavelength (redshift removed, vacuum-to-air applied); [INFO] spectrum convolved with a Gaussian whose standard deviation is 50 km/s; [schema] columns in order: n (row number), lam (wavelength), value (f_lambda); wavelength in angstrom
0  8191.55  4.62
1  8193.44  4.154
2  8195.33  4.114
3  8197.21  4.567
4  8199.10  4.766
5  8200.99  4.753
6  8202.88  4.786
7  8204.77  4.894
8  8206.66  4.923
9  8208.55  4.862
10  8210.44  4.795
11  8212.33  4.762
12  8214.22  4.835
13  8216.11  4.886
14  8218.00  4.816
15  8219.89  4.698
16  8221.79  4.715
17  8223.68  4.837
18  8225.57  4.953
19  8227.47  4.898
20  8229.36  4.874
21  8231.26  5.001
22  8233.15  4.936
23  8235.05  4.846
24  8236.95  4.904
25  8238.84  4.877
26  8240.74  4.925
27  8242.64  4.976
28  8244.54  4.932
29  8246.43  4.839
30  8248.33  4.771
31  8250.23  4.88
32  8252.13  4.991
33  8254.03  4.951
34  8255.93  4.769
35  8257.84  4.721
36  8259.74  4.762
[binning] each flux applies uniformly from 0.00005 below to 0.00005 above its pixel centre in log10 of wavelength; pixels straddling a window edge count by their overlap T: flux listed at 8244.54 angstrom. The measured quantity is 4.932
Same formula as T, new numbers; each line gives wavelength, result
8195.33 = 4.114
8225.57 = 4.953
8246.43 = 4.839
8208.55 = 4.862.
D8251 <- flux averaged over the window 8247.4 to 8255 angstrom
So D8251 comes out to 4.9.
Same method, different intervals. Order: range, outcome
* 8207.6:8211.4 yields 4.83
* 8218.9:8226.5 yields 4.8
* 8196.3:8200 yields 4.66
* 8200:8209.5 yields 4.84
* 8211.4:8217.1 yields 4.83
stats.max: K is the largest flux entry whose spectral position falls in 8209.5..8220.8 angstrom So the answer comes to 4.886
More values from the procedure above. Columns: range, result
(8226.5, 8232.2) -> 5.001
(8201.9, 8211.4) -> 4.923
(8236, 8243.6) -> 4.976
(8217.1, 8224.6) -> 4.837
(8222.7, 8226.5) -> 4.953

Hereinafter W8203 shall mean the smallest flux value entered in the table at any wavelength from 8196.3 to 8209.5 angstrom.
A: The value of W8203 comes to 4.567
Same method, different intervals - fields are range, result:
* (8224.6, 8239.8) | 4.846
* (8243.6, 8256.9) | 4.769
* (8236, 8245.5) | 4.877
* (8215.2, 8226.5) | 4.698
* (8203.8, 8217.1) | 4.762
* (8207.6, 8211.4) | 4.795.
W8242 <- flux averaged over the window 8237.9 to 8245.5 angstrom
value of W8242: 4.93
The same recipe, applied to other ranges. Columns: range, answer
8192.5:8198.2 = 4.28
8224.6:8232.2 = 4.93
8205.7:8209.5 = 4.89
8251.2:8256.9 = 4.9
